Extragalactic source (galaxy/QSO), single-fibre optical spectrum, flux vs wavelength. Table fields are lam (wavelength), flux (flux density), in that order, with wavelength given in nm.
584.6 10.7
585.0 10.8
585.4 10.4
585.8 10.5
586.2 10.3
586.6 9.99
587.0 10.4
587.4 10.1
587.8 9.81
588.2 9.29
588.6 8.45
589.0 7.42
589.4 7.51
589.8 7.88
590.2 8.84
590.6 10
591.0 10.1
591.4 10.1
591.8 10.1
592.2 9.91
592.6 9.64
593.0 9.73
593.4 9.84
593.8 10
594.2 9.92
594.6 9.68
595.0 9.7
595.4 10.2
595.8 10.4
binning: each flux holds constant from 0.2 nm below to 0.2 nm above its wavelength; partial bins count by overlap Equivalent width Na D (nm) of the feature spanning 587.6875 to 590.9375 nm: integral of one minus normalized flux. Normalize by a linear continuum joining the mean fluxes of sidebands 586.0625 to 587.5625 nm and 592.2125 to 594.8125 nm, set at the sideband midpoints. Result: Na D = 0.44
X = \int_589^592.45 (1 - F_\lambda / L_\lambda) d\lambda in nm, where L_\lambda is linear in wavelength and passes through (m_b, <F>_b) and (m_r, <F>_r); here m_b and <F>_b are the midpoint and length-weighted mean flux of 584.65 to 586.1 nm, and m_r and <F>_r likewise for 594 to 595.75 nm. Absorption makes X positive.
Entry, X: 0.336 nm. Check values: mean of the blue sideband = 10.6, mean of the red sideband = 9.92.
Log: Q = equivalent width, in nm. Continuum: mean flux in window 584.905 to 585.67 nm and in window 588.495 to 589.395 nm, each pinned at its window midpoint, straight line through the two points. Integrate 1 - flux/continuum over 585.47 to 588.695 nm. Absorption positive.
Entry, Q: -0.260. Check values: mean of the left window 10.6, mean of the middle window 9.92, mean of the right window 7.79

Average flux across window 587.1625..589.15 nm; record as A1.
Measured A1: 9.08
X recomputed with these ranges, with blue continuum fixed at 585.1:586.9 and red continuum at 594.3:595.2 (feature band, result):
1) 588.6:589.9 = 0.31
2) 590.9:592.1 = -0.02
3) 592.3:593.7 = 0.01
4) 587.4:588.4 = 0.05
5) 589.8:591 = 0.09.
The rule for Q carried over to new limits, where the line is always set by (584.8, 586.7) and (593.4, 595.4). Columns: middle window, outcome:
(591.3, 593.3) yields 0.02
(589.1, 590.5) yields 0.27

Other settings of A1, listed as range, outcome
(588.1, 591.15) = 8.64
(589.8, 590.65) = 8.96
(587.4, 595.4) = 9.4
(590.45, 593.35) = 9.93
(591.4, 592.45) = 10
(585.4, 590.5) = 9.27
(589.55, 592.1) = 9.48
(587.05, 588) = 10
